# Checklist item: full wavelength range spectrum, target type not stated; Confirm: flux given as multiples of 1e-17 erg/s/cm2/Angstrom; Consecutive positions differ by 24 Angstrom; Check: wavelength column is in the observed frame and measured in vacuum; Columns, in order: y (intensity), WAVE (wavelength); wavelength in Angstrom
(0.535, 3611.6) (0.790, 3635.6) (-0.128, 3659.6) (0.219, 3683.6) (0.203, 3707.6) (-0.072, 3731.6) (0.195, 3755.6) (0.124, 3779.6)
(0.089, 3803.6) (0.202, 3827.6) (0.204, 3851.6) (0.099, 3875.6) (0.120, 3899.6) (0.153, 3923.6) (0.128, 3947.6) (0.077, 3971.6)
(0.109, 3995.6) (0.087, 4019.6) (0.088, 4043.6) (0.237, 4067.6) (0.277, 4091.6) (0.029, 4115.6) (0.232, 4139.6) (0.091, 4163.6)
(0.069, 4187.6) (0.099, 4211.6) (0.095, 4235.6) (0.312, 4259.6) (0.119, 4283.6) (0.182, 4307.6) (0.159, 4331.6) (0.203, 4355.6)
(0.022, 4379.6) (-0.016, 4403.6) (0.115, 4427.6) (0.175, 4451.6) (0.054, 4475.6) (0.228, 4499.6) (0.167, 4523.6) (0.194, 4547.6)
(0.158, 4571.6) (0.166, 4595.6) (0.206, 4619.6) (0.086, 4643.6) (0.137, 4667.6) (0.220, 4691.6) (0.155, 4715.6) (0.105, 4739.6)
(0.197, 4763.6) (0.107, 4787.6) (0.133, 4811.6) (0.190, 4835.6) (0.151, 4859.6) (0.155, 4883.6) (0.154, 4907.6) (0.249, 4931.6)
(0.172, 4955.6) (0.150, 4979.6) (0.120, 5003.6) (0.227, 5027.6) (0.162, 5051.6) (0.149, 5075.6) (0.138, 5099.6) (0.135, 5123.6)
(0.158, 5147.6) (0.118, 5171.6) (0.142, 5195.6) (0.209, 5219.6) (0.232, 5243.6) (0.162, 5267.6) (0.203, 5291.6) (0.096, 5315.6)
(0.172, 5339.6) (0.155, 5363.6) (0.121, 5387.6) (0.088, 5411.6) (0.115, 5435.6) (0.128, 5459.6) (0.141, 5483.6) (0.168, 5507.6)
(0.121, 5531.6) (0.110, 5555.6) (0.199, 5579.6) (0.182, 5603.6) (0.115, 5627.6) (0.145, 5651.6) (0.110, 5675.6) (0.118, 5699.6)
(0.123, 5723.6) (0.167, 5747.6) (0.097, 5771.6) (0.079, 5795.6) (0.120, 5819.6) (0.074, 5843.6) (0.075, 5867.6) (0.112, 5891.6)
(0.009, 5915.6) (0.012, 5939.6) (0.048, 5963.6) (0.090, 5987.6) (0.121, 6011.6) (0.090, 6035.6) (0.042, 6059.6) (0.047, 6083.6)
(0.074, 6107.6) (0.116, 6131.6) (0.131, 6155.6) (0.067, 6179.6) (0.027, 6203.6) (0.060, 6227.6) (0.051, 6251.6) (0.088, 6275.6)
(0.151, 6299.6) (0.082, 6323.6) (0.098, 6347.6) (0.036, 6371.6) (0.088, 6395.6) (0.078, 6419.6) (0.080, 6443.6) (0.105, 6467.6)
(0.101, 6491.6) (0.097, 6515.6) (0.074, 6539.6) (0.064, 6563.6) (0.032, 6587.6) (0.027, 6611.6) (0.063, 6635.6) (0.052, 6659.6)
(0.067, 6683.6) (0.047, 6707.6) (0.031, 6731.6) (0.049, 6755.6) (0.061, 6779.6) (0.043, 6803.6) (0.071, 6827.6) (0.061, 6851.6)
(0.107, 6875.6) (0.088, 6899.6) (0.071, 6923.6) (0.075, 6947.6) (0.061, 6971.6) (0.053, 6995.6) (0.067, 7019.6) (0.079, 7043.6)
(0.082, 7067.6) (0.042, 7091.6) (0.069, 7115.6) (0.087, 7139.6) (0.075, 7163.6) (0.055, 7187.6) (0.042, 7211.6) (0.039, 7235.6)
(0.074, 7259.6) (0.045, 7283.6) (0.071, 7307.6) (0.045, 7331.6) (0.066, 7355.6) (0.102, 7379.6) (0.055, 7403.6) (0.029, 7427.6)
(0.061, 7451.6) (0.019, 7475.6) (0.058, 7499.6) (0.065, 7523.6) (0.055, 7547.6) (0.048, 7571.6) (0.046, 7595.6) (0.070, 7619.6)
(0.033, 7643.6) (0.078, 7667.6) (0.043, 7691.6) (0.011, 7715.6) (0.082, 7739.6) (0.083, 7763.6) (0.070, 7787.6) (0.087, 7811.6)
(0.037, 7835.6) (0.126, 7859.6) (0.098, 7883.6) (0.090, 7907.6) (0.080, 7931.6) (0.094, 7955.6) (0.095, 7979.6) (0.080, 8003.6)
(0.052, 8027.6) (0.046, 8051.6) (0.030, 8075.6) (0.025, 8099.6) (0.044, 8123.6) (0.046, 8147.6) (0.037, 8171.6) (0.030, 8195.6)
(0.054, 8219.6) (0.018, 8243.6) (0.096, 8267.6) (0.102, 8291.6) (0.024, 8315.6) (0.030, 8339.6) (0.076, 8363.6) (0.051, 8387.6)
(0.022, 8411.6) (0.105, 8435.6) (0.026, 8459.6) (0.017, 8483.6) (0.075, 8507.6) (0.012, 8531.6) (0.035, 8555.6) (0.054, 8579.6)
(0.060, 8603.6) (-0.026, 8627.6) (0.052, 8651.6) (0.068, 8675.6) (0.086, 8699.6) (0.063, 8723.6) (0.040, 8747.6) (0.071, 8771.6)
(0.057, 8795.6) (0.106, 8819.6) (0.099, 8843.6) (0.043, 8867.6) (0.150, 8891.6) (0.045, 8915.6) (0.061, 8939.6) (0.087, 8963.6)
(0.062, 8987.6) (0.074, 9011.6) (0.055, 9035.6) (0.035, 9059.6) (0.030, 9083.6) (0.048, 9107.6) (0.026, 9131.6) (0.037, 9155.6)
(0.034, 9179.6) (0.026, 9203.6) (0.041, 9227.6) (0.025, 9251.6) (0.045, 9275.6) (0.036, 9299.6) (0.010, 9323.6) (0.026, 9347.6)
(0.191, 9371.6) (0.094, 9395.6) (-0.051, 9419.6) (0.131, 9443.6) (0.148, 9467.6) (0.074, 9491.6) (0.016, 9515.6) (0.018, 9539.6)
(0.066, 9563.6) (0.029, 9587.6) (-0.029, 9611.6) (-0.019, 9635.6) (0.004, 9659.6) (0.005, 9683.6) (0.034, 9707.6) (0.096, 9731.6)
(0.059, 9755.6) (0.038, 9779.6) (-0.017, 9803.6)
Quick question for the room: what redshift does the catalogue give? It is 0.50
